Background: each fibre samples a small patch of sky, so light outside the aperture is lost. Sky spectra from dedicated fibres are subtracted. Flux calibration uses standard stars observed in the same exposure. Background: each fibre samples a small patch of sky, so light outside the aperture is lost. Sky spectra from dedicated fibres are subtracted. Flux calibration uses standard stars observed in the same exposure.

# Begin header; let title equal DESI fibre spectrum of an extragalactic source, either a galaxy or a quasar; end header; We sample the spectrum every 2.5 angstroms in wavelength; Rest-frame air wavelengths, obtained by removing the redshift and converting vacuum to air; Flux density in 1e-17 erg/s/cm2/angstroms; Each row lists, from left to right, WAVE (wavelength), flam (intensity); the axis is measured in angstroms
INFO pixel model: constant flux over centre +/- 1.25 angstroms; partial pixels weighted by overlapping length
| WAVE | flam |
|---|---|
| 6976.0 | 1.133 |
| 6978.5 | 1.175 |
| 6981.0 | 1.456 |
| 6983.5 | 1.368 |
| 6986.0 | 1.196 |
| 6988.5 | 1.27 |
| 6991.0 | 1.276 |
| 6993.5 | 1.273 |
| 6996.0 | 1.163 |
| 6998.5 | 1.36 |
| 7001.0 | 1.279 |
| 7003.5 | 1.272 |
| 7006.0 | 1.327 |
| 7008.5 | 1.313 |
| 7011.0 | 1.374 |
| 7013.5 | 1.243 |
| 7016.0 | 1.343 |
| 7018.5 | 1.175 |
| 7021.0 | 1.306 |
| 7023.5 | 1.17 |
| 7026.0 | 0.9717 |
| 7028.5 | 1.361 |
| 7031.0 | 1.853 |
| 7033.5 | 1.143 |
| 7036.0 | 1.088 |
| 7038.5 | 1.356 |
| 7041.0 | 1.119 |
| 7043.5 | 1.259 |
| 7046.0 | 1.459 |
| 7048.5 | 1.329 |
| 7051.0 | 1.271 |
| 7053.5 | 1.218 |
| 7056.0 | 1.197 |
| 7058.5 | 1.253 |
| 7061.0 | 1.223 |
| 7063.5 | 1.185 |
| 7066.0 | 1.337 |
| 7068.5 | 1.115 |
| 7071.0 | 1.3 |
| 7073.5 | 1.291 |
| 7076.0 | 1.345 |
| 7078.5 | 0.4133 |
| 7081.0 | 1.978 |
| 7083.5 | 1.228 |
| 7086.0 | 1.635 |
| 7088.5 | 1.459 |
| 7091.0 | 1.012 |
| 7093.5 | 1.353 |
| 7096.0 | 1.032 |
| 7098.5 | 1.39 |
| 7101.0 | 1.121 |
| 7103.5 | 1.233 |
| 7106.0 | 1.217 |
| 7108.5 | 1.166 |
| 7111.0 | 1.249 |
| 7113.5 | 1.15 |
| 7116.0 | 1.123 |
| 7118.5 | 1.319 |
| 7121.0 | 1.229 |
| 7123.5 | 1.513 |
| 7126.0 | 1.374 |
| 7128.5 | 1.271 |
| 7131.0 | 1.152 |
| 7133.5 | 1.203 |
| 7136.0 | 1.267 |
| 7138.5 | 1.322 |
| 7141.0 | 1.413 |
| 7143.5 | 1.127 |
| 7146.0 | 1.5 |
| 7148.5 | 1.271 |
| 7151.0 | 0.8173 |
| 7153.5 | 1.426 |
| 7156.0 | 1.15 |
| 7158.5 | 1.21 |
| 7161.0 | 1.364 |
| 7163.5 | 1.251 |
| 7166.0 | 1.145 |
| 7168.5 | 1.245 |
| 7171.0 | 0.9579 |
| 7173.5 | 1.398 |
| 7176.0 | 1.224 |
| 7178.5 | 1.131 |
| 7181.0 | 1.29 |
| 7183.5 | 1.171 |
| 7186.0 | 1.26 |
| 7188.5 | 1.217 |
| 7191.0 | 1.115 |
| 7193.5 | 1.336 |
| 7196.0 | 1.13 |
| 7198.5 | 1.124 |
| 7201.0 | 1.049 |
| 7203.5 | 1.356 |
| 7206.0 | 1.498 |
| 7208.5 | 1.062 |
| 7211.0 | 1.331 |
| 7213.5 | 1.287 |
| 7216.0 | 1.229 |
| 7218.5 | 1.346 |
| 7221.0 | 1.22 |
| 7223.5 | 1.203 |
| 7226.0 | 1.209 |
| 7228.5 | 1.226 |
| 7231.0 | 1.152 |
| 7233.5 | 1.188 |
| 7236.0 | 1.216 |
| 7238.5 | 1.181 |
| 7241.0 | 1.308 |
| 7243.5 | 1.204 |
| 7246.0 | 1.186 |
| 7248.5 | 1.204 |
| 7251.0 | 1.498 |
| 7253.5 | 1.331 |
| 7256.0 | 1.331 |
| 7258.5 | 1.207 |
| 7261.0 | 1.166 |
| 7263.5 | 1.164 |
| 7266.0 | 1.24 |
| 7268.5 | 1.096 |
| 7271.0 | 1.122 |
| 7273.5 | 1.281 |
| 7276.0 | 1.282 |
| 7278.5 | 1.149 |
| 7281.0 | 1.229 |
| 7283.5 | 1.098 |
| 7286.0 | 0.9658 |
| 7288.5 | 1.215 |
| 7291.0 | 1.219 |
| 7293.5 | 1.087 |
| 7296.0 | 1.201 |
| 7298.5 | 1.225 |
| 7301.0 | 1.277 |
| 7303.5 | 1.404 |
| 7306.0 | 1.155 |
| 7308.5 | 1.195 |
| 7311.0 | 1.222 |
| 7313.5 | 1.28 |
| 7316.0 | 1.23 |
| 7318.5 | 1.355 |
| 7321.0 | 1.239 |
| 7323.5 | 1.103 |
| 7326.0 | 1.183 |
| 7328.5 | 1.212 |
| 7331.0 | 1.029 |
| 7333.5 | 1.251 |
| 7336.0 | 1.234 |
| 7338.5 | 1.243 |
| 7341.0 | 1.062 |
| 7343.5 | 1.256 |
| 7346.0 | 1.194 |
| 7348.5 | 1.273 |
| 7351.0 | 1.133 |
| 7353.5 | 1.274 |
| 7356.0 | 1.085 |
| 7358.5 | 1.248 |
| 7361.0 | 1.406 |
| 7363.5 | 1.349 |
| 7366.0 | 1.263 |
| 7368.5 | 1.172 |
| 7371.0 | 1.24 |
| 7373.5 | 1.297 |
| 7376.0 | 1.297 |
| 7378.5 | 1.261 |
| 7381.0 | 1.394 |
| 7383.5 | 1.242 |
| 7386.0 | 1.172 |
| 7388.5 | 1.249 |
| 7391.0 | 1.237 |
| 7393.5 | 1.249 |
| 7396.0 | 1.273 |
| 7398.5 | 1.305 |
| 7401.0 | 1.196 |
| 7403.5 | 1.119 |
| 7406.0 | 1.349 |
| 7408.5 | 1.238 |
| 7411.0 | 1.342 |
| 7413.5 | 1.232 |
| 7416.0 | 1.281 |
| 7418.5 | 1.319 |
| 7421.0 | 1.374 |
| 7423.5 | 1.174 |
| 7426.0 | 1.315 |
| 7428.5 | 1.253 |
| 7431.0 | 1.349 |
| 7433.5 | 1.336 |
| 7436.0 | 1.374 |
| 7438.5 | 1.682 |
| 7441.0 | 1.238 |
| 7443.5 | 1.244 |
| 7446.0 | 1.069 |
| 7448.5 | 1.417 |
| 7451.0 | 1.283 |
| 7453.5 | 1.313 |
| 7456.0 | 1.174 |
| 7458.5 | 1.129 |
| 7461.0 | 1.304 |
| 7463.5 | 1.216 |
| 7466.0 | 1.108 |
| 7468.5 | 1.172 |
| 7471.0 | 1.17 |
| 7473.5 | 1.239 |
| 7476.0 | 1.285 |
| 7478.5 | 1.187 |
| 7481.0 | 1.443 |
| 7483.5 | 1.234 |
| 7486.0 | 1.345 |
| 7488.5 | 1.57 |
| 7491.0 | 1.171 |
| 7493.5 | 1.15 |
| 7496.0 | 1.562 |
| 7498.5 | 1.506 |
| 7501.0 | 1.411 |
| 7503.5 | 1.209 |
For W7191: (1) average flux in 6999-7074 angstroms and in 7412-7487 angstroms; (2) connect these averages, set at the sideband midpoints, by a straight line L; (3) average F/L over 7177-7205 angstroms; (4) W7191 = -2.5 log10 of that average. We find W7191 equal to 0.063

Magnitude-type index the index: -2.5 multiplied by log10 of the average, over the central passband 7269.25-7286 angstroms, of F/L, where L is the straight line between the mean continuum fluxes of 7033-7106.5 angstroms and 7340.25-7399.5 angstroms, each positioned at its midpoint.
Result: 0.07 mag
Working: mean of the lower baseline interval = 1.25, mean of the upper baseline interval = 1.25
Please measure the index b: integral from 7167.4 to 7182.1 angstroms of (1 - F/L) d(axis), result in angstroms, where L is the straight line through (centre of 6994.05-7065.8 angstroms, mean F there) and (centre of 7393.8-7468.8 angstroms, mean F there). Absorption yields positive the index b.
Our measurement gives 0.8 angstroms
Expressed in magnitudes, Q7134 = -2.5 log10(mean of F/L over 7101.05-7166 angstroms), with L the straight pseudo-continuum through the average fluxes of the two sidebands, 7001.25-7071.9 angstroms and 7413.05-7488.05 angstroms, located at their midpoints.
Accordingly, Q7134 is 0.02 mag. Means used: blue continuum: 1.27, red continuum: 1.28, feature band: 1.25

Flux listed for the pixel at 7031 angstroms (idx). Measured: 1.853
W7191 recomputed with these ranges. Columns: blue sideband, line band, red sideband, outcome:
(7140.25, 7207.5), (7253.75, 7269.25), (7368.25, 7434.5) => 0.027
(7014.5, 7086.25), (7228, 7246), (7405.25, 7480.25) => 0.054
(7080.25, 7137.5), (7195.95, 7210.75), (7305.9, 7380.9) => 0.039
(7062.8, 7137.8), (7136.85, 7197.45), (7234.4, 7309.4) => 0.011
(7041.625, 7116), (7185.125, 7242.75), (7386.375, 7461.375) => 0.031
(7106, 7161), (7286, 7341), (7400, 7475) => 0.047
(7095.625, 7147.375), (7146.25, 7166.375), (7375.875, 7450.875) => 0.036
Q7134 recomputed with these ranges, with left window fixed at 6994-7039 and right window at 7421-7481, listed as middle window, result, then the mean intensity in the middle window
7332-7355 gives 0.05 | 1.21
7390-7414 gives 0.01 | 1.25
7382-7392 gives 0.04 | 1.23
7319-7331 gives 0.08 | 1.18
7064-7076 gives 0.01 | 1.26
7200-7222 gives 0.01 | 1.27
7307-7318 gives 0.03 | 1.24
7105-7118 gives 0.08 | 1.19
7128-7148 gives 0.00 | 1.28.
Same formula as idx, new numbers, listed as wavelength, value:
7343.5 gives 1.256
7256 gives 1.331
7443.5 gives 1.244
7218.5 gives 1.346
